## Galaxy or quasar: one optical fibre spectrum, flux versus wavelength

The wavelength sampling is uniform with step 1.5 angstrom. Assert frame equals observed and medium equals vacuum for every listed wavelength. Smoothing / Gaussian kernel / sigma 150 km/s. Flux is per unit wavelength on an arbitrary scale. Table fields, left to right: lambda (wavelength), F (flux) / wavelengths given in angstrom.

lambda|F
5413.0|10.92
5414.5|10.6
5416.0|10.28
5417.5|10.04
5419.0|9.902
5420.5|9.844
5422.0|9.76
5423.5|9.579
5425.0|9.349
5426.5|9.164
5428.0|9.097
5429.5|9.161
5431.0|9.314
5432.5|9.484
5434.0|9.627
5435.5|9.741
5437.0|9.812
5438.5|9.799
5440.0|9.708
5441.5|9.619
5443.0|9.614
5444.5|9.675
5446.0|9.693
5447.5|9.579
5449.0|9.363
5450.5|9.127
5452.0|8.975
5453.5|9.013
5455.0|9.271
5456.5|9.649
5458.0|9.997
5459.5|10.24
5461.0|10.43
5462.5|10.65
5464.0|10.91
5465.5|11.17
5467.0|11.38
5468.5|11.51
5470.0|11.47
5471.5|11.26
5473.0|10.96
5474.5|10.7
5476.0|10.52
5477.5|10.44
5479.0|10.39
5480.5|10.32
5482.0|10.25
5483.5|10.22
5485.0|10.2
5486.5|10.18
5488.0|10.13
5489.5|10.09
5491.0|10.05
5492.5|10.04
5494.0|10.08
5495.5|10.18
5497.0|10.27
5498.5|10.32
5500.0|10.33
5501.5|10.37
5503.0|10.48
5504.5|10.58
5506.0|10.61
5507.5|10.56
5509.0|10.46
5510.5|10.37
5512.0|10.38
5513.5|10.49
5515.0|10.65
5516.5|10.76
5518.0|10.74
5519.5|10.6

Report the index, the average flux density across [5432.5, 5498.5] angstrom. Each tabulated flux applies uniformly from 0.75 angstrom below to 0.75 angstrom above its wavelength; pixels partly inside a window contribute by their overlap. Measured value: 10.1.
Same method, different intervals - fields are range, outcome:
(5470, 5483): 10.6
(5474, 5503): 10.3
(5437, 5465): 9.75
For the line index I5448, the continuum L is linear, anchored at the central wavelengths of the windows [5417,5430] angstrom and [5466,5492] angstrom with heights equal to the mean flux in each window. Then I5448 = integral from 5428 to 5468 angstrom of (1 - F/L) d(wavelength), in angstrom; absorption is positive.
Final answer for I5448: 0.8 angstrom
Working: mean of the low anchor 9.54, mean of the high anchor 10.6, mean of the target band 9.81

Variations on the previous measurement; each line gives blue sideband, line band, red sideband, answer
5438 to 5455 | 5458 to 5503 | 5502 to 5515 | -2.2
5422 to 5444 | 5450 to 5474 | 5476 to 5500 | -1.2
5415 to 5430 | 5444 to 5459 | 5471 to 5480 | 1.1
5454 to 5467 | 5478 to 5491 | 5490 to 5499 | 0.0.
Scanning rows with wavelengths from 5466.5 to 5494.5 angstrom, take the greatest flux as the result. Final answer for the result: 11.51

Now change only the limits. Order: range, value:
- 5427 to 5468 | 11.38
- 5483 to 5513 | 10.61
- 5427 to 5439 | 9.812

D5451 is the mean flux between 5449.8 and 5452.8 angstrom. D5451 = 9.05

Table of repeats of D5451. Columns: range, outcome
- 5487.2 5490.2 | 10.1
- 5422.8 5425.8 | 9.46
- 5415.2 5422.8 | 9.97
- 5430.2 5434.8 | 9.47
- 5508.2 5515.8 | 10.5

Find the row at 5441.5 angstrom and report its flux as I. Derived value 9.619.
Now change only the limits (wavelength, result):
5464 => 10.91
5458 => 9.997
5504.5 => 10.58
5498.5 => 10.32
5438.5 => 9.799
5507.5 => 10.56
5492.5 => 10.04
